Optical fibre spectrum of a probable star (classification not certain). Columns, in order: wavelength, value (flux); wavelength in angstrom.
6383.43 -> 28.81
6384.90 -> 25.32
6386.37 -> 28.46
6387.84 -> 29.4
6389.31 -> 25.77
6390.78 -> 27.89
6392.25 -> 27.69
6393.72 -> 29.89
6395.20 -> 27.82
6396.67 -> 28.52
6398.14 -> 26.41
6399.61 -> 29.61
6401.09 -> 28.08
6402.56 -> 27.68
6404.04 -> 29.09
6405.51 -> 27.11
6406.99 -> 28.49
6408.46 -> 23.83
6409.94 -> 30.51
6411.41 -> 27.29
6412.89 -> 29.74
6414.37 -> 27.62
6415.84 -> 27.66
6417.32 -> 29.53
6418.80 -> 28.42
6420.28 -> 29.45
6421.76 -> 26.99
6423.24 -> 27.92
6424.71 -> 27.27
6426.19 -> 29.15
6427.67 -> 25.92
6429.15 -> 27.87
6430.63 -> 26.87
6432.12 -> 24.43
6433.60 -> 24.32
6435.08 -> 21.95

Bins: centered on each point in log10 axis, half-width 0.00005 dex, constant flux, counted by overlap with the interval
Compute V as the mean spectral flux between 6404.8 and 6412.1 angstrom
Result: 27.5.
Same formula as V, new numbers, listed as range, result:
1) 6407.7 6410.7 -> 27.2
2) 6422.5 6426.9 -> 28.2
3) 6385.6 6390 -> 27.9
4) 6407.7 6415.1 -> 27.8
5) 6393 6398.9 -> 28.2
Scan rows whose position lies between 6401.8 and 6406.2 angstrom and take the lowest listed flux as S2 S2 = 27.11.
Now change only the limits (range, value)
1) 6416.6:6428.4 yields 25.92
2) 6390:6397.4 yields 27.69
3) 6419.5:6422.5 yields 26.99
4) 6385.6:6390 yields 25.77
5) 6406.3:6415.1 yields 23.83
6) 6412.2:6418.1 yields 27.62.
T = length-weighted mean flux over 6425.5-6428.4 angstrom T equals 27.5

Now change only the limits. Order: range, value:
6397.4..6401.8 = 28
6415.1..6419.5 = 28.6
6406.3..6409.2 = 26.2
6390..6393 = 27.8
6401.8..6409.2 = 27.2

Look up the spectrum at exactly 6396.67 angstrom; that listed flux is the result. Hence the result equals 28.52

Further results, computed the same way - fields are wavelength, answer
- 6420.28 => 29.45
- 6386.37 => 28.46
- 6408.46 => 23.83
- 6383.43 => 28.81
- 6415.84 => 27.66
